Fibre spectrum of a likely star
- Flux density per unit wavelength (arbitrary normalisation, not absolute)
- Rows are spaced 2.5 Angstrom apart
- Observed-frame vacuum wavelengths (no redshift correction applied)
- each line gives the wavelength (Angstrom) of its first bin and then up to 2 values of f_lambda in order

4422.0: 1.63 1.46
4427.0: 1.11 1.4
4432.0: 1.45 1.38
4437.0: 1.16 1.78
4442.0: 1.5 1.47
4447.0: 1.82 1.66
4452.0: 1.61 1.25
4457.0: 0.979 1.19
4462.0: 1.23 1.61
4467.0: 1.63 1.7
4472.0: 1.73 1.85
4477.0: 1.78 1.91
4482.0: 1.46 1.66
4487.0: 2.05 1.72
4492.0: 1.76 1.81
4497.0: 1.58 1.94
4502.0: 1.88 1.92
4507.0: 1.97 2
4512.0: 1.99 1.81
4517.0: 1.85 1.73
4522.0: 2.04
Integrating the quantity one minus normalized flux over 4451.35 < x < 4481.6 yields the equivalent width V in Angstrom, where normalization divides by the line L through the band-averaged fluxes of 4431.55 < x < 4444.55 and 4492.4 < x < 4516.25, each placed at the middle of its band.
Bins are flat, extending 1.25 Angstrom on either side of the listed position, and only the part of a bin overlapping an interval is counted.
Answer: 1.9 Angstrom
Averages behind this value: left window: 1.46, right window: 1.87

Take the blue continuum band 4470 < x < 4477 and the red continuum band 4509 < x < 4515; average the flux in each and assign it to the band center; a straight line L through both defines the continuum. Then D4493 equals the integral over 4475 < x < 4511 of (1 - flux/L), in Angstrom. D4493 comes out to 0.8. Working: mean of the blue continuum 1.78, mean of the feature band 1.82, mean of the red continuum 1.94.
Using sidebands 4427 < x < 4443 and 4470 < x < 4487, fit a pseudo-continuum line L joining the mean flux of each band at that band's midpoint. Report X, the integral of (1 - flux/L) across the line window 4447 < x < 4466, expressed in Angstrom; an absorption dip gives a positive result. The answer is 2.2 Angstrom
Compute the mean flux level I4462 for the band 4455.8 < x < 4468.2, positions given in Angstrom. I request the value 1.33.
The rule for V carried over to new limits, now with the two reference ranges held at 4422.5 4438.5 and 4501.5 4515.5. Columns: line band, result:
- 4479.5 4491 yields 0.10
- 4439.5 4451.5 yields -1.39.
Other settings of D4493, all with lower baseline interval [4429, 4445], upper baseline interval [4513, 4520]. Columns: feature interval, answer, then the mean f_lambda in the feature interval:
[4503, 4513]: -1.1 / 1.97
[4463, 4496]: -1.9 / 1.74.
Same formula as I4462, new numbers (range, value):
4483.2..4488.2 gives 1.85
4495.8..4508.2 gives 1.86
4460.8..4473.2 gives 1.58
